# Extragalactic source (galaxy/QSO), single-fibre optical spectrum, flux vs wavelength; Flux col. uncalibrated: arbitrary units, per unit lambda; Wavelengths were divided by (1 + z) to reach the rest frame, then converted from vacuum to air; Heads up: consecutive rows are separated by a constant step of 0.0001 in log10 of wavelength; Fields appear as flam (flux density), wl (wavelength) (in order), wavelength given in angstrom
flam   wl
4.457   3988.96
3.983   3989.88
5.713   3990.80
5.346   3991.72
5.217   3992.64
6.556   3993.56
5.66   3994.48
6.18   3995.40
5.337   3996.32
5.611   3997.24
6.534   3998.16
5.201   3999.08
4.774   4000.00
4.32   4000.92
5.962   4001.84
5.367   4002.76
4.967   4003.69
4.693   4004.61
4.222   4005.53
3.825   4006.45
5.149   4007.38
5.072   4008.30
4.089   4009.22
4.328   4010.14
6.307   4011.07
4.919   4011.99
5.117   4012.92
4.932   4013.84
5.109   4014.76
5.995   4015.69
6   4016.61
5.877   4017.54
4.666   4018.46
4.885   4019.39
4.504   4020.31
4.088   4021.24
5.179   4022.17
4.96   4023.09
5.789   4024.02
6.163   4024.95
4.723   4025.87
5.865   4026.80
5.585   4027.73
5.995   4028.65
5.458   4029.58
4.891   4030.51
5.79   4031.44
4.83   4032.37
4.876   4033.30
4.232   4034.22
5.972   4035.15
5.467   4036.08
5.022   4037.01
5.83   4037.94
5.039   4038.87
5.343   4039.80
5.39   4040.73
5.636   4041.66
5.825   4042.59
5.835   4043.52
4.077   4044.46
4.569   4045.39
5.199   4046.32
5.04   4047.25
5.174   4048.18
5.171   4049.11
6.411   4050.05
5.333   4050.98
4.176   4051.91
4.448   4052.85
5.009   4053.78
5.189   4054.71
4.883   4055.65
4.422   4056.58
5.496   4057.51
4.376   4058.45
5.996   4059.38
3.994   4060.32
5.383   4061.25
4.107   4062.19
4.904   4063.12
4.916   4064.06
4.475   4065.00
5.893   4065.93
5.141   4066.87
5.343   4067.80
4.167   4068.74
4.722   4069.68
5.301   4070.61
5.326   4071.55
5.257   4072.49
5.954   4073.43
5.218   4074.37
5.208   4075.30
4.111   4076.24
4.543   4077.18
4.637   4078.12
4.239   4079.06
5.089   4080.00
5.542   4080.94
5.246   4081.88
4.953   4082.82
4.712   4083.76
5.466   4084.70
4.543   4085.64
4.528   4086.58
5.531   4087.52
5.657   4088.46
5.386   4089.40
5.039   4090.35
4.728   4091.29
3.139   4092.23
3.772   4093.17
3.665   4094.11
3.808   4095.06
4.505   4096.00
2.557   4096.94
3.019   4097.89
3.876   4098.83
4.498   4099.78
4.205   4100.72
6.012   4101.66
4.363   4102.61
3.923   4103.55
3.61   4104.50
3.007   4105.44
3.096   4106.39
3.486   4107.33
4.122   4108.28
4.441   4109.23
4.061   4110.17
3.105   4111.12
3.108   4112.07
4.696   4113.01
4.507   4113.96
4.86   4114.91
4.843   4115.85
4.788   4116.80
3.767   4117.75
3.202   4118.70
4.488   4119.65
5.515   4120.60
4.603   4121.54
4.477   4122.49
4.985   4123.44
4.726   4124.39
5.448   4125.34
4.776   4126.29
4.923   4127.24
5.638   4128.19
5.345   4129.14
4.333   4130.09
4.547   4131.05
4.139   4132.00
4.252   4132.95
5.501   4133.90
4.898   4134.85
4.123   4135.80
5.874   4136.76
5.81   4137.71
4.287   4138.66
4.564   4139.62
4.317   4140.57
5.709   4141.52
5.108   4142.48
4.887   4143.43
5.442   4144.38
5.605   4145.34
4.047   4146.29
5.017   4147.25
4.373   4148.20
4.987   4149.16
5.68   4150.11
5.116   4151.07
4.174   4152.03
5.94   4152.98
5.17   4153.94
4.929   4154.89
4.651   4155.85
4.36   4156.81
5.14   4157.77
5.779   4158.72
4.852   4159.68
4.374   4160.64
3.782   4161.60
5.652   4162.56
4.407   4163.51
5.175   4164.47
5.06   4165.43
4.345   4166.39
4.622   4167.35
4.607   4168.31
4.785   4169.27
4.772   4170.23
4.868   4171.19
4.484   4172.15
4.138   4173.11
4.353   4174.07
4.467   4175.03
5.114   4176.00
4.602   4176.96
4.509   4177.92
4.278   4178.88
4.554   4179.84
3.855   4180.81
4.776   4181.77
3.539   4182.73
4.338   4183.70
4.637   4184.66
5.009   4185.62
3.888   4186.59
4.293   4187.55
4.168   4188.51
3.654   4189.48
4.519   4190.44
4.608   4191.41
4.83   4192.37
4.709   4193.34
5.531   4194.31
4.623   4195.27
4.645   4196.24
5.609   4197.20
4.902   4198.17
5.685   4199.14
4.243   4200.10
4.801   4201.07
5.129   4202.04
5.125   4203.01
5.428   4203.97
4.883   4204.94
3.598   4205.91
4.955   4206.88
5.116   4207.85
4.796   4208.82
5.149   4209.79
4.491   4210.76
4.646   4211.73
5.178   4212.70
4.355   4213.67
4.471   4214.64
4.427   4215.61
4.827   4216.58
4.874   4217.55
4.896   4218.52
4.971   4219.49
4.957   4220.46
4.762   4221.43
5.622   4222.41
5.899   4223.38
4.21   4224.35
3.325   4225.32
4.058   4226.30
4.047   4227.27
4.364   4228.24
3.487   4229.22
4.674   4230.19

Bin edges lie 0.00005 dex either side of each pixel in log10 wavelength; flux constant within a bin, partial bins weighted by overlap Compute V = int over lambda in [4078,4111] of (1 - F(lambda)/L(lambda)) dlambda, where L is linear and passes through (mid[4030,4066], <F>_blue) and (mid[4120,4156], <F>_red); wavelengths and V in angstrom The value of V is 4.4 angstrom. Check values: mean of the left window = 5.08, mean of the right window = 4.95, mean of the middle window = 4.34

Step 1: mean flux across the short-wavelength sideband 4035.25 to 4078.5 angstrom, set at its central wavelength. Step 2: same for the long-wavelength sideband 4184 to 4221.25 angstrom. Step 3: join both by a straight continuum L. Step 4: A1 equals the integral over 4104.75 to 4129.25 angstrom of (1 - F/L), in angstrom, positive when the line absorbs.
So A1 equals 2.8 angstrom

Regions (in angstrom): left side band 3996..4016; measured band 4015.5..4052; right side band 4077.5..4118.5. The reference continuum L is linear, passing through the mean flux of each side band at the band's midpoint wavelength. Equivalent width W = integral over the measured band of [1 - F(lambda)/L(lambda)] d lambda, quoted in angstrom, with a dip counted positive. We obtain -3.2 angstrom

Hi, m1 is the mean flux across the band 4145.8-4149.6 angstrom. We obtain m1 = 4.61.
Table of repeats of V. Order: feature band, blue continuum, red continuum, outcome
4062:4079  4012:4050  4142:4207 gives 0.5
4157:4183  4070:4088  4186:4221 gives 1.0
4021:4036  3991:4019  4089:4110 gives -1.1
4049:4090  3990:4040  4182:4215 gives 0.6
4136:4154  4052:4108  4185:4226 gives -1.3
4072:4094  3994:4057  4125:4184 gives 0.6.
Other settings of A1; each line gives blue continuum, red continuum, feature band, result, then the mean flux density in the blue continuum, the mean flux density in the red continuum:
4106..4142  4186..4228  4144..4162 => -1.2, 4.57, 4.72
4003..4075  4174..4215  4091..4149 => 5.1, 5.11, 4.66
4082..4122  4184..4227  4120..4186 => -4.4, 4.28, 4.73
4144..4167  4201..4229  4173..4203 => 1.3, 4.91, 4.72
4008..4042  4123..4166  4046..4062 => 0.4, 5.24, 4.93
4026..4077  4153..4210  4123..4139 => -0.2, 5.13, 4.7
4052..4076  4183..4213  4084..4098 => 1.5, 4.98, 4.74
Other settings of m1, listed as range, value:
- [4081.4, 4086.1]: 4.99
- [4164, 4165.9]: 5.11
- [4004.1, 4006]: 4.48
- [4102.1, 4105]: 3.98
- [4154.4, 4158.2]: 4.76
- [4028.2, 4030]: 5.72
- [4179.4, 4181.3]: 4.19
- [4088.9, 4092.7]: 4.58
